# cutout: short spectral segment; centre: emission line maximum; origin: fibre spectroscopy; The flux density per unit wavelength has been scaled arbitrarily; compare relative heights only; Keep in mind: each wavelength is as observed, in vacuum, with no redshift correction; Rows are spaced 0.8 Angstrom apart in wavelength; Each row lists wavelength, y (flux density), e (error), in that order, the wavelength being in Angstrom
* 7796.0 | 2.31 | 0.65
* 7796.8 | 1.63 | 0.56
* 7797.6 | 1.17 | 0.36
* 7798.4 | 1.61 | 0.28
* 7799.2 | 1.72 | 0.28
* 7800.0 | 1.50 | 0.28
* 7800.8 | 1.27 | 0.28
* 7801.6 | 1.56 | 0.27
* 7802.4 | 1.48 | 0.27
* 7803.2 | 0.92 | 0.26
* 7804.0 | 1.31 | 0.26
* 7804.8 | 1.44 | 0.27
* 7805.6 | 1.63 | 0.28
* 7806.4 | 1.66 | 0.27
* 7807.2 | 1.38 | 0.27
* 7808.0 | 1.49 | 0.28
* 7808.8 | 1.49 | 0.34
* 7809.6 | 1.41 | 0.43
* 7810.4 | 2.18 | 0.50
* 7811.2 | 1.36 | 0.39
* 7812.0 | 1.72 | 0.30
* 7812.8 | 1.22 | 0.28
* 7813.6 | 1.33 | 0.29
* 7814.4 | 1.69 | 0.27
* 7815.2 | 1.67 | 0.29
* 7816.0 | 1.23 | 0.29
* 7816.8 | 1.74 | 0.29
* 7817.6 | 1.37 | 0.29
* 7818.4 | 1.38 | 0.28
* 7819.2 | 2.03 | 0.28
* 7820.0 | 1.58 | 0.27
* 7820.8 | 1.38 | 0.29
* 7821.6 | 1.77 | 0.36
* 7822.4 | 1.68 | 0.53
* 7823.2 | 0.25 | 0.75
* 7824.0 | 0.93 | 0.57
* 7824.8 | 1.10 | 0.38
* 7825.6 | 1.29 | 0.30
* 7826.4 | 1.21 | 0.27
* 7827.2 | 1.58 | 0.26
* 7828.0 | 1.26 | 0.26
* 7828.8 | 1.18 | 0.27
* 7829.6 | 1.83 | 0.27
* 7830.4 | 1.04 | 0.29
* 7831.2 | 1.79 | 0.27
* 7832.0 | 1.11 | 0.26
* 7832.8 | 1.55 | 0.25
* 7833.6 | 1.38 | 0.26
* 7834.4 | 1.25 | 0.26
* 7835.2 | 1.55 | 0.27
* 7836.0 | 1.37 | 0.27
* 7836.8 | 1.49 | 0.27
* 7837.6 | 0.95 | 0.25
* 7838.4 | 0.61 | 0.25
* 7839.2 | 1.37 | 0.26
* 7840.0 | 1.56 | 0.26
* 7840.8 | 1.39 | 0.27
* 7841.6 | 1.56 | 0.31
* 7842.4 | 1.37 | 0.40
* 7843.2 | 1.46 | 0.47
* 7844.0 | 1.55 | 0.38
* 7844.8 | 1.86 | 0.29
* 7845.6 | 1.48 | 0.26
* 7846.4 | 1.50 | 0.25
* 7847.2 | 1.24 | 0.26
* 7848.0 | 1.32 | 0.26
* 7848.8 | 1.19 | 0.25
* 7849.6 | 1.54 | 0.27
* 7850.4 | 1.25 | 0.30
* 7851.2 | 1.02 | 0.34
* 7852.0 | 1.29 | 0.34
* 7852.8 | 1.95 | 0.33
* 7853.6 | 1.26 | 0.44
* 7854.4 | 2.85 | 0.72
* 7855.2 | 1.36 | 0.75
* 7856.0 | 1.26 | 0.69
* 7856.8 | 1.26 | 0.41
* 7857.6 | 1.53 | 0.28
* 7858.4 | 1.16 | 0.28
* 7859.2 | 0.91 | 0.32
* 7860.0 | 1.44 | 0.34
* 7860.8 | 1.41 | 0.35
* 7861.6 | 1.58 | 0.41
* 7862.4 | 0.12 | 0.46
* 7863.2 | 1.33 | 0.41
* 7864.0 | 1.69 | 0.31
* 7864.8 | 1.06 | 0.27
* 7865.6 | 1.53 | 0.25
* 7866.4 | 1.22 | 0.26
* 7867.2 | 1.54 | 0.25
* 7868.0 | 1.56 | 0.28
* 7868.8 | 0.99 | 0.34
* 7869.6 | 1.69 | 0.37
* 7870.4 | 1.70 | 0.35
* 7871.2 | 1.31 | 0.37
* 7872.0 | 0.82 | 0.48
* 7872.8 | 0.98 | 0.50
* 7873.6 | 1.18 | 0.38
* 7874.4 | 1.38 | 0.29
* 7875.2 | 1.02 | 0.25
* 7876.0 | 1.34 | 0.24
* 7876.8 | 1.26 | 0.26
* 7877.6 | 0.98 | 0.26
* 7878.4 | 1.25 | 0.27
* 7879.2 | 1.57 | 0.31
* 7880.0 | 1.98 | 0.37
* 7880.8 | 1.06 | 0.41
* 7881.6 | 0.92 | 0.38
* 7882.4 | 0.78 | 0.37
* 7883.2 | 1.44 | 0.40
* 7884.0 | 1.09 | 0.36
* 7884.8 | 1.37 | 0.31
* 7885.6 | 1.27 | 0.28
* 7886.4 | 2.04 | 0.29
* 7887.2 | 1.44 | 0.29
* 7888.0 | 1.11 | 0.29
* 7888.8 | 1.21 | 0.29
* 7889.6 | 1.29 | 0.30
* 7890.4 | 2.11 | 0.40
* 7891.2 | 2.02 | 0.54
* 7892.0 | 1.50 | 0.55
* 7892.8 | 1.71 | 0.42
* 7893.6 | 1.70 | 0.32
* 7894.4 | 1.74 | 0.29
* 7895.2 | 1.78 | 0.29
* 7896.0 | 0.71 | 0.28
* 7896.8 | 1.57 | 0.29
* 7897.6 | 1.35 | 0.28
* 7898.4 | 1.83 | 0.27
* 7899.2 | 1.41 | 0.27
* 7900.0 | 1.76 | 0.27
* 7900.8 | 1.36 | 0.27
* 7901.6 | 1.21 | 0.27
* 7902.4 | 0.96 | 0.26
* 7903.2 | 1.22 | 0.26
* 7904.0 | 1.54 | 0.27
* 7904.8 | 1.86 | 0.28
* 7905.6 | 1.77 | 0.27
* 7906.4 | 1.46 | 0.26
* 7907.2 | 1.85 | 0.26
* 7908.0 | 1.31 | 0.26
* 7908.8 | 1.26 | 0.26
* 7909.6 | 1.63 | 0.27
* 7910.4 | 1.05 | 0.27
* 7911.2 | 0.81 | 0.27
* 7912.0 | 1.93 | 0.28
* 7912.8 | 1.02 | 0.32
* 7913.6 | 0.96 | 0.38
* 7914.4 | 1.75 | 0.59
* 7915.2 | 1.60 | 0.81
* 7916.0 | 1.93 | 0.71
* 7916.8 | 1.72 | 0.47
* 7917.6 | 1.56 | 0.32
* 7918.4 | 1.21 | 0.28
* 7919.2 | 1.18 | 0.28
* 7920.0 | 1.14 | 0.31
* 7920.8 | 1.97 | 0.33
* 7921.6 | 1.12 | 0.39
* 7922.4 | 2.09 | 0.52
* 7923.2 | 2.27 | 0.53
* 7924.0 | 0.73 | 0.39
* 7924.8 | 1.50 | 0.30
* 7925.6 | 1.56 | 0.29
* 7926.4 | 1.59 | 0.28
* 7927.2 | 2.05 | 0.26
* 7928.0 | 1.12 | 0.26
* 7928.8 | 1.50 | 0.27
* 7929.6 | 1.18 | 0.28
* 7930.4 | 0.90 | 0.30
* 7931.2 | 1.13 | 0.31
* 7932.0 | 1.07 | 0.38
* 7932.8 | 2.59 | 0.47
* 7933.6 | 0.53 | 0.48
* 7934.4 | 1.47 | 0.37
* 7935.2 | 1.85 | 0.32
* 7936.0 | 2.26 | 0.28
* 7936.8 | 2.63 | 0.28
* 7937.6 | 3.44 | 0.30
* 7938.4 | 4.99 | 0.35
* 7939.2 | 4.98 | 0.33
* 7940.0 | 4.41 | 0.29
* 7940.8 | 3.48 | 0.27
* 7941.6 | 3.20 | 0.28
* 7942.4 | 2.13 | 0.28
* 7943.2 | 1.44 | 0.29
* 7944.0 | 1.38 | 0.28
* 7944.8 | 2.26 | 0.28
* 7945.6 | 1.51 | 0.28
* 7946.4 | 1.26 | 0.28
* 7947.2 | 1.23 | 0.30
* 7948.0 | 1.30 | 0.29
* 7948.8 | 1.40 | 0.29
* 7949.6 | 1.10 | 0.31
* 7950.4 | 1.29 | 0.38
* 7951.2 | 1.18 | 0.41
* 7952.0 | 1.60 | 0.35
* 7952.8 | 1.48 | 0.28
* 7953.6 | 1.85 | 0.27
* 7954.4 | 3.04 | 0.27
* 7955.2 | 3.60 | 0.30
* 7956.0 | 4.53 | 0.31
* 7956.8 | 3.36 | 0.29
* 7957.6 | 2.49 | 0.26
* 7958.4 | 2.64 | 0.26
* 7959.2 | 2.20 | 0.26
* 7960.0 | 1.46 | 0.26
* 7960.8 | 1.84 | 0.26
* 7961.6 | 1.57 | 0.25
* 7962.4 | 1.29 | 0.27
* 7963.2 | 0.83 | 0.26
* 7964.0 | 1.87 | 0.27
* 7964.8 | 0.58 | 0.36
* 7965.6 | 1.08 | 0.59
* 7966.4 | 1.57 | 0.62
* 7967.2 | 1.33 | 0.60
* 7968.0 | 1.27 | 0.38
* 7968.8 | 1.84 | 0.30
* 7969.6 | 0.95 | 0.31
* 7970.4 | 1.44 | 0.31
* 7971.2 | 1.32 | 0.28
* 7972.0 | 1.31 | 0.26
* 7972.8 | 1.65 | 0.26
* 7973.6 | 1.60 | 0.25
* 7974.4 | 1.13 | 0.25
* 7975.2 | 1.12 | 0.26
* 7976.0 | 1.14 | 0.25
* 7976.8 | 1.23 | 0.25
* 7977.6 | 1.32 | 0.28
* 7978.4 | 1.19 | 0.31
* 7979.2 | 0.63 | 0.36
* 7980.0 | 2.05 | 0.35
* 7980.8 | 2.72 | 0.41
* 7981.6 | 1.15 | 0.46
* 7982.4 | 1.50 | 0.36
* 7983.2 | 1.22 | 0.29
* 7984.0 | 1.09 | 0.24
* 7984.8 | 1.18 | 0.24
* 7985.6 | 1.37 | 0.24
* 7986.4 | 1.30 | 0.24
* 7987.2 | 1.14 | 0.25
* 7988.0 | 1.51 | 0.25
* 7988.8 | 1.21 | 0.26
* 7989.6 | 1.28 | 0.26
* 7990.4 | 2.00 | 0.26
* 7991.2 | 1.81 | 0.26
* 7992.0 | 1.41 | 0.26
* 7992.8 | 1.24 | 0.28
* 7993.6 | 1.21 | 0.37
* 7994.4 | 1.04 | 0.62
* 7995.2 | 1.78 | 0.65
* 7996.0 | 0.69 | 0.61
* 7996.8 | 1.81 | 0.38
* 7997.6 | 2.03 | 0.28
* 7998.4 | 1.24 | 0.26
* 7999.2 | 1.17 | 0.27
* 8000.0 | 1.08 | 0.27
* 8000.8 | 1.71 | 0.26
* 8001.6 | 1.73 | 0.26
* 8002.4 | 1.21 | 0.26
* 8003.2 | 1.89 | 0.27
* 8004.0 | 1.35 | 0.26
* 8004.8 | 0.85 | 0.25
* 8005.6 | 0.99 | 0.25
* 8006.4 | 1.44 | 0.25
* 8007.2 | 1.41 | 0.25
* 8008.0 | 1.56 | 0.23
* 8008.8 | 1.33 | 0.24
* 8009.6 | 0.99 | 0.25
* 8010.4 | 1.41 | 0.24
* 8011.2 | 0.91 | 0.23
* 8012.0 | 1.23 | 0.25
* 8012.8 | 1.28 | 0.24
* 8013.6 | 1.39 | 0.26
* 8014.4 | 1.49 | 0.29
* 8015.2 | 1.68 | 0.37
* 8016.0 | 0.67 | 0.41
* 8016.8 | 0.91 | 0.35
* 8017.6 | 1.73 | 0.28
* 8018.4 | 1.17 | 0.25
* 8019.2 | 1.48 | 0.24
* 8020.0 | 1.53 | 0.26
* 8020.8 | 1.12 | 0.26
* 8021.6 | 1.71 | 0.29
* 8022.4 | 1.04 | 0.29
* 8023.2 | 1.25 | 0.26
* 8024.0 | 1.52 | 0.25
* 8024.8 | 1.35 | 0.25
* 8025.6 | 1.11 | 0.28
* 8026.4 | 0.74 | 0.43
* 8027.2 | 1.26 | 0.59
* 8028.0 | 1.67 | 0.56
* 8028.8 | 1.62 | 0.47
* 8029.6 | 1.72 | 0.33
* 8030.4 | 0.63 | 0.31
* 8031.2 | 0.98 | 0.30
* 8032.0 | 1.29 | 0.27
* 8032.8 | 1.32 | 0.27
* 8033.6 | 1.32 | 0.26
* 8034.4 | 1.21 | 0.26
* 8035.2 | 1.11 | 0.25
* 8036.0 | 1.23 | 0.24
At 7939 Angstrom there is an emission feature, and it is [S II] 6716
